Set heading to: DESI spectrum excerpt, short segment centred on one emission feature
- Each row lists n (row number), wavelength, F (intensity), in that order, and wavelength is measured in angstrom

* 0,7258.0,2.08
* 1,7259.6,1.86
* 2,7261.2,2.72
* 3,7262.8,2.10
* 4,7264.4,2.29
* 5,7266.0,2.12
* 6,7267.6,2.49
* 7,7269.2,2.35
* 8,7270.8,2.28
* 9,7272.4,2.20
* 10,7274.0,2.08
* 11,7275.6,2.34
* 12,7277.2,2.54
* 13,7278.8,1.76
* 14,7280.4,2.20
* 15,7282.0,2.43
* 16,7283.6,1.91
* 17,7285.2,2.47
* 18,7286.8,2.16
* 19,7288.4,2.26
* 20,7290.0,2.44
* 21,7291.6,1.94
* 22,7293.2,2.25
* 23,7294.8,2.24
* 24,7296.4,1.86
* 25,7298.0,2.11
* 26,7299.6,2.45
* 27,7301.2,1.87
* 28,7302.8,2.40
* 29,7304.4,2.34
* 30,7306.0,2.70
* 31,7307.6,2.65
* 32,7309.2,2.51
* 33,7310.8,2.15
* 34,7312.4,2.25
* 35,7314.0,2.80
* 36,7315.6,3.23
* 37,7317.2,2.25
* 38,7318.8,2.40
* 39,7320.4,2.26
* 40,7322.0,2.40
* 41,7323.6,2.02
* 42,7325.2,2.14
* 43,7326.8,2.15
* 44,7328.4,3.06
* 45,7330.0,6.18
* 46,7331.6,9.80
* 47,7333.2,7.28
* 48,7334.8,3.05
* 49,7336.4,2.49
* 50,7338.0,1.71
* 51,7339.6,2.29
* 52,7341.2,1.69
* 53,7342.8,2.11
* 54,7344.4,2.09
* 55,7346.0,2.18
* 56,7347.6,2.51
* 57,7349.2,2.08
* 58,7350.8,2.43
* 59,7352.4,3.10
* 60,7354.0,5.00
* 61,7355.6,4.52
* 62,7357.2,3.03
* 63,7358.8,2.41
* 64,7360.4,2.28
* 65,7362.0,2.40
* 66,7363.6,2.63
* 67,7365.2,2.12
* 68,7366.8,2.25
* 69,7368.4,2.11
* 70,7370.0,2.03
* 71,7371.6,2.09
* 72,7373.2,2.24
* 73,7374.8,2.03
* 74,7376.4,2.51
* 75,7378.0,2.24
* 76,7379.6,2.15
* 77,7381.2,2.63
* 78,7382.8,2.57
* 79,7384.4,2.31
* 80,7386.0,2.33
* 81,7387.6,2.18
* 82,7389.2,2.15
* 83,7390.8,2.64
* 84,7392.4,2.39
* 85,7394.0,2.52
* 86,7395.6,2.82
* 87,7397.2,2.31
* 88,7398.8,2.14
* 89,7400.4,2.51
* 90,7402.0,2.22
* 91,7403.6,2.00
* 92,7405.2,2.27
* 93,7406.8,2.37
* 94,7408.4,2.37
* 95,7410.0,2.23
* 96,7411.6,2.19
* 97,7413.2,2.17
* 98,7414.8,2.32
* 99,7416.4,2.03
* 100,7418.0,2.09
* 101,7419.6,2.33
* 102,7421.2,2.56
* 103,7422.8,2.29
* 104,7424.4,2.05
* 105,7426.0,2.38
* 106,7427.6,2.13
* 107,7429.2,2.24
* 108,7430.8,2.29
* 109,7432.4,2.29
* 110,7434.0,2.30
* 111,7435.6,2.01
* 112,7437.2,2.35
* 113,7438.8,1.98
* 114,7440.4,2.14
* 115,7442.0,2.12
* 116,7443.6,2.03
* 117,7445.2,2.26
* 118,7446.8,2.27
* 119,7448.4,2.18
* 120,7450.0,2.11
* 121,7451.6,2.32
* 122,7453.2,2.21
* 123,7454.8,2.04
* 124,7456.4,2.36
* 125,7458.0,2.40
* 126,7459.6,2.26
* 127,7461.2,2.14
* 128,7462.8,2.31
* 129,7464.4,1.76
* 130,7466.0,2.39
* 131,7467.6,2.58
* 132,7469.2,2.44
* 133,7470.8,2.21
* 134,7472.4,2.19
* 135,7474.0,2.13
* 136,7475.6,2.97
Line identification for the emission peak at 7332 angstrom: H-alpha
